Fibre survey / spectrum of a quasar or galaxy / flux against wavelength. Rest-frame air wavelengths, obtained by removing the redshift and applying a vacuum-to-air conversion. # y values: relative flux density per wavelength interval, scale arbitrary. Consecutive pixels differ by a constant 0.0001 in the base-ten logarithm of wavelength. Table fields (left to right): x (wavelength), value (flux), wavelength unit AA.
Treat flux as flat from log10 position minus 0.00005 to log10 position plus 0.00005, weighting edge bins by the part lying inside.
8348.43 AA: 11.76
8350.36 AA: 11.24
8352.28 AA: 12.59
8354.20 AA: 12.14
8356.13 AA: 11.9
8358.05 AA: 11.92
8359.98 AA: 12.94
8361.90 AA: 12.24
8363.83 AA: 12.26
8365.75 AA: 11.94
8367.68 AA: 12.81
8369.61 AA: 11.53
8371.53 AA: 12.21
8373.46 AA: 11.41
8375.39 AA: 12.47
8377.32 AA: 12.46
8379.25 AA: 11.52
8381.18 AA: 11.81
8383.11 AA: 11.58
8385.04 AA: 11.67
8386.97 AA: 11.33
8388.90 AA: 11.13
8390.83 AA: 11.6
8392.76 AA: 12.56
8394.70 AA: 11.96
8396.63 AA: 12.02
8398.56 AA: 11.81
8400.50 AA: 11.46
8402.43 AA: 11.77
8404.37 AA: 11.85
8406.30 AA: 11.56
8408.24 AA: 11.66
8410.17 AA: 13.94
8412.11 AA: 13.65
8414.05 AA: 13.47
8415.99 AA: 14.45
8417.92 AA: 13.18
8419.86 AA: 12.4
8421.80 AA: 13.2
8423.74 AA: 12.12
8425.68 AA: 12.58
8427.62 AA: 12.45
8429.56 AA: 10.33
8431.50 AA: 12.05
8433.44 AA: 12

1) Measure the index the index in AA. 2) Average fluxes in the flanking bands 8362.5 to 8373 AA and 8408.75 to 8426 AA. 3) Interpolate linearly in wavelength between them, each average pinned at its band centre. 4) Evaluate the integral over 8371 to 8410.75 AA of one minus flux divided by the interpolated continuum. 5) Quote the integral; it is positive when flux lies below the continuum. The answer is 2.4 AA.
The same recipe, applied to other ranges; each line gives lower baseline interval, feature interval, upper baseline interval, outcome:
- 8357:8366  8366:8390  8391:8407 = 0.5 AA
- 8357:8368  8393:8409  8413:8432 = 0.9 AA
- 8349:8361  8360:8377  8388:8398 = -0.2 AA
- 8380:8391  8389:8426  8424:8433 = -2.3 AA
